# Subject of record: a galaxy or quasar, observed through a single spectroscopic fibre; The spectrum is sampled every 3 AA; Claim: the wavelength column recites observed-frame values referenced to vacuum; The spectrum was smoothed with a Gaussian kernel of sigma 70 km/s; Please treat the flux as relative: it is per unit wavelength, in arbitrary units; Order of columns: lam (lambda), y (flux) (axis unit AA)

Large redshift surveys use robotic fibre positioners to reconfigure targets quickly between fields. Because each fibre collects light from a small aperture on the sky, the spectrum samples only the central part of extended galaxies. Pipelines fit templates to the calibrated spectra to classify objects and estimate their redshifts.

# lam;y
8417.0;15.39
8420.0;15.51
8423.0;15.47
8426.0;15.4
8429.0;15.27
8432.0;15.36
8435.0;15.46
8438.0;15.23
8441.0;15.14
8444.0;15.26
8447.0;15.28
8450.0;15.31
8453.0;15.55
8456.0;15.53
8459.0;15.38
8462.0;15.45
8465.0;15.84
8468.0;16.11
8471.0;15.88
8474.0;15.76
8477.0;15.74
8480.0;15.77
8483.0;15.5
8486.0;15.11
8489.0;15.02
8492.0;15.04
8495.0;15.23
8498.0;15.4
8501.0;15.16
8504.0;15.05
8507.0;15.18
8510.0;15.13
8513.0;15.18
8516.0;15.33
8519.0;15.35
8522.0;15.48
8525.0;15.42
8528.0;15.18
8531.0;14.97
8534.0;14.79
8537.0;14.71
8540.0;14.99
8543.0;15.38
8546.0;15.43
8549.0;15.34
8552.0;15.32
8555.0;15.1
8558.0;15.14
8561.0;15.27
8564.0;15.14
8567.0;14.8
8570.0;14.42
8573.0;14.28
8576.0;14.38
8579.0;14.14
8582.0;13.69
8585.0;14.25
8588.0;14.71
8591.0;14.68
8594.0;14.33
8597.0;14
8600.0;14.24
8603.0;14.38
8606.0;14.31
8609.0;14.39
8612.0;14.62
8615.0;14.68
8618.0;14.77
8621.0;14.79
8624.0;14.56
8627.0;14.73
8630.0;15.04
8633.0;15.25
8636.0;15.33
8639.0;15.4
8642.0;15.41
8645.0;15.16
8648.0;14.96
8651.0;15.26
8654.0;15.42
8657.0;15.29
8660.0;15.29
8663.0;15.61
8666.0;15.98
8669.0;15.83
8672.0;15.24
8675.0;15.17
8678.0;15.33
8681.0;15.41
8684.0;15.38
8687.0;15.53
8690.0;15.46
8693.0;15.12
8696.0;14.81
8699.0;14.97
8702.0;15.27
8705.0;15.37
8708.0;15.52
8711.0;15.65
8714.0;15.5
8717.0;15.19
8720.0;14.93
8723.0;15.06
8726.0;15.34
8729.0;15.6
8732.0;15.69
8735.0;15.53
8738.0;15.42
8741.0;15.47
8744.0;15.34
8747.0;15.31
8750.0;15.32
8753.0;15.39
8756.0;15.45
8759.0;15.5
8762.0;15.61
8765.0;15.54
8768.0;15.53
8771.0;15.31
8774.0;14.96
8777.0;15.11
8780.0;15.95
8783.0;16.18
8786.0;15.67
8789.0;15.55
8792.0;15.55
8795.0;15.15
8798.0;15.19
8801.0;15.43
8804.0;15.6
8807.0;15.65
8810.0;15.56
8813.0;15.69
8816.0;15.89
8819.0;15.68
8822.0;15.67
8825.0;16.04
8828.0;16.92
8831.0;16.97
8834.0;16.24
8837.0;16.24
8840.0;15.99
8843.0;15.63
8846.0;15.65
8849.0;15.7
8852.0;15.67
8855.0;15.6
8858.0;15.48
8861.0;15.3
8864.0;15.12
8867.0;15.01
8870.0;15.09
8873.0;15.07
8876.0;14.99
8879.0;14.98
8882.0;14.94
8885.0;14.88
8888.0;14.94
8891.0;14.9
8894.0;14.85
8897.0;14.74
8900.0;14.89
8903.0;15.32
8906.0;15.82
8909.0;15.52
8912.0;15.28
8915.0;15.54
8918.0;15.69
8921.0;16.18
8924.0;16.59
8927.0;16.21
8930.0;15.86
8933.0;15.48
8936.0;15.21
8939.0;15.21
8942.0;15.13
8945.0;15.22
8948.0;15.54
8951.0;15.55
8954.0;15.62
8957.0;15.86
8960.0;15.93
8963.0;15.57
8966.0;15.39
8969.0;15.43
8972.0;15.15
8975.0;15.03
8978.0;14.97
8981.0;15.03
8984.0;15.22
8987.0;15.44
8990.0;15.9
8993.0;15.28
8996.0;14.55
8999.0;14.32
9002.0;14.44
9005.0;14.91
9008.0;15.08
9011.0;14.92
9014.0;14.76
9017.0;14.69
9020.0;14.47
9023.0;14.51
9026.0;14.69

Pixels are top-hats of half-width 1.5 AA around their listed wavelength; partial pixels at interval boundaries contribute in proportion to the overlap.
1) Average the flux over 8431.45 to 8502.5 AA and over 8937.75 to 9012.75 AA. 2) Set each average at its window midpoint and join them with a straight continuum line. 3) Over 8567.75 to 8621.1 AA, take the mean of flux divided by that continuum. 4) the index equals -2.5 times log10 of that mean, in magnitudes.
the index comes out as 0.07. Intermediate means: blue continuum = 15.4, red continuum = 15.2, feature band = 14.4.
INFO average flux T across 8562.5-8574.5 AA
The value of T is 14.7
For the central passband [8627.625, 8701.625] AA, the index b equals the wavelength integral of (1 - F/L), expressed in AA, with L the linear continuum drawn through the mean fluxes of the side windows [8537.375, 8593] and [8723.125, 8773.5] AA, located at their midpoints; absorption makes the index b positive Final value -0.81 AA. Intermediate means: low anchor 14.8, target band 15.3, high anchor 15.4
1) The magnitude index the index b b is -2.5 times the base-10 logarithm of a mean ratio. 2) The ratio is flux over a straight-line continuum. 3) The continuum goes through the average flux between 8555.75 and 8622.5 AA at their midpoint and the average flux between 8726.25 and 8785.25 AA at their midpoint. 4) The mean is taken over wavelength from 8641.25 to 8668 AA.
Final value -0.03 mag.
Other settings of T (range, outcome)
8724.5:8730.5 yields 15.5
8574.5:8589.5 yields 14.2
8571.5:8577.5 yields 14.3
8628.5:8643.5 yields 15.3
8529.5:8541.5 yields 14.9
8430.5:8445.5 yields 15.3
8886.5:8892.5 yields 14.9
